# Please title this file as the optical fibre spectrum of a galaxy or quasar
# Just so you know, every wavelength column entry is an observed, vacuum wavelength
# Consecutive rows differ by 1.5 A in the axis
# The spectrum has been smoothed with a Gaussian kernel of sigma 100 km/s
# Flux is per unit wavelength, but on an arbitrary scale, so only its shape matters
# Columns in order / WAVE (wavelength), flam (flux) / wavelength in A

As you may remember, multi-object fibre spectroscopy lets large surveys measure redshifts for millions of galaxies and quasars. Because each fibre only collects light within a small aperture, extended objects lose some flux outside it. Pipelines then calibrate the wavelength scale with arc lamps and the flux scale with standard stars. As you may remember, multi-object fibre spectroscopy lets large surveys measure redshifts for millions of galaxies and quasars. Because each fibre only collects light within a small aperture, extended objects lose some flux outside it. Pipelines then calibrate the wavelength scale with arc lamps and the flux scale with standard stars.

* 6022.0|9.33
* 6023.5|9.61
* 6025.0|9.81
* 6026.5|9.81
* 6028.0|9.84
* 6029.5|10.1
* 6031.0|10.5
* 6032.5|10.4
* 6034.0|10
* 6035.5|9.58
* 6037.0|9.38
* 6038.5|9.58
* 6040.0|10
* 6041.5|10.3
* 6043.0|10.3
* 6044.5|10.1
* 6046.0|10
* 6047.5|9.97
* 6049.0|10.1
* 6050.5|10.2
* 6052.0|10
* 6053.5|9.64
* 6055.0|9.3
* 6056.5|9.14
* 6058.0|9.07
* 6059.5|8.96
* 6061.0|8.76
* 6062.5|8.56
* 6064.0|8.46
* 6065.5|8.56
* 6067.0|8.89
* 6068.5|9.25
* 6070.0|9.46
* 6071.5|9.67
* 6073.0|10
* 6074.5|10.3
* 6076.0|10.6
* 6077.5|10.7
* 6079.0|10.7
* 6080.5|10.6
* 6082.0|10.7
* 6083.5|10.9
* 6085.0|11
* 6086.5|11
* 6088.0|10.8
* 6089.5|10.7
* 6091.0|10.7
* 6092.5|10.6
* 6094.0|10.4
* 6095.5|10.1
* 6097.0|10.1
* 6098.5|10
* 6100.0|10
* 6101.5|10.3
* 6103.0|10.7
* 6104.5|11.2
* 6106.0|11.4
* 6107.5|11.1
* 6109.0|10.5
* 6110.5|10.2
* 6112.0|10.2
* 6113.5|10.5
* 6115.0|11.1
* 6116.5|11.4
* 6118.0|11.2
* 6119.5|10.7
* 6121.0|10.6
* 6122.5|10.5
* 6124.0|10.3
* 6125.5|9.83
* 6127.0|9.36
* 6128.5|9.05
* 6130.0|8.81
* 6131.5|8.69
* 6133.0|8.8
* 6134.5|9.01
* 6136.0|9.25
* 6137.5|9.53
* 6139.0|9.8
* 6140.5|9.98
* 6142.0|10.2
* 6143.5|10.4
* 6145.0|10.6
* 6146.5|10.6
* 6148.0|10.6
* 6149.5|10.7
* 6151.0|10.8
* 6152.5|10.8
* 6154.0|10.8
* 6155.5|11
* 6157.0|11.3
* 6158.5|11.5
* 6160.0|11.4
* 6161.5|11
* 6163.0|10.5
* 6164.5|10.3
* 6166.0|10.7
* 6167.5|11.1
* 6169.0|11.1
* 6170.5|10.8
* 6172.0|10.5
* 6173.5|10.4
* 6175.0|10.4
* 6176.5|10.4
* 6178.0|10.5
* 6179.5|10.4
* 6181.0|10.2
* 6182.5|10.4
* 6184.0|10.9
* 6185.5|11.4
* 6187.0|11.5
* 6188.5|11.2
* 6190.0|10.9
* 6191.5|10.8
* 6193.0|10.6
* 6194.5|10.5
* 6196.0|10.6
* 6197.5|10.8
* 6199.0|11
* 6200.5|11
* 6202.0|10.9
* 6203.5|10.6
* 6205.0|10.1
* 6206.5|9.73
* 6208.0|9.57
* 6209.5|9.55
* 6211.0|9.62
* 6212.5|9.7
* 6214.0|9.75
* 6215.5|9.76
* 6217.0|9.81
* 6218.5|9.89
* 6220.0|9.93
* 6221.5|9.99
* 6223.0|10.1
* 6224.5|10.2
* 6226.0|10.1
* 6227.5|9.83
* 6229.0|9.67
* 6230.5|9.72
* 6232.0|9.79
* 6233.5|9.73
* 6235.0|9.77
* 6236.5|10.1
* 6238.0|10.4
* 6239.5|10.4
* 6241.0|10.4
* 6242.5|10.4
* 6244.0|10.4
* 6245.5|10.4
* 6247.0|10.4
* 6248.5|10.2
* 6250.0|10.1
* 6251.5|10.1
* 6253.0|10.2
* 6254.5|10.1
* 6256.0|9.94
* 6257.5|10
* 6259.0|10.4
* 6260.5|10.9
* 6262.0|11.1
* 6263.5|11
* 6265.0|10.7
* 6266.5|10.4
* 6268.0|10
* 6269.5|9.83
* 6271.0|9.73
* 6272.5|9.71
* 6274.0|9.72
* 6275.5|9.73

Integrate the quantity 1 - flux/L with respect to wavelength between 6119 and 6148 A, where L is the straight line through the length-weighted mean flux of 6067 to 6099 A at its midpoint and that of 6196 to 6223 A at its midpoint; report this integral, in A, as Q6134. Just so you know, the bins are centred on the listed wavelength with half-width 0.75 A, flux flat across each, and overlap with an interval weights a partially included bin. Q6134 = 1.3 A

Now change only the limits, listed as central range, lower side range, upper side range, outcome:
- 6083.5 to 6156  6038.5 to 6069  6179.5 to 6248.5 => -3.9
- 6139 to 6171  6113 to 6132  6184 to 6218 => -1.5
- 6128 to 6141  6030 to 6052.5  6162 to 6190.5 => 1.6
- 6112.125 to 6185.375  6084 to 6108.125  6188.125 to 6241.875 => 0.2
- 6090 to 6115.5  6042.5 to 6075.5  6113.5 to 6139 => -2.0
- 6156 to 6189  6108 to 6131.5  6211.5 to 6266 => -2.0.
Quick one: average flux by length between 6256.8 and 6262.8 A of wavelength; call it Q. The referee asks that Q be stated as 10.6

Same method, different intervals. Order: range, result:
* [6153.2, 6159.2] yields 11.1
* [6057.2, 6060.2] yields 9.02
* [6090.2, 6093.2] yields 10.7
